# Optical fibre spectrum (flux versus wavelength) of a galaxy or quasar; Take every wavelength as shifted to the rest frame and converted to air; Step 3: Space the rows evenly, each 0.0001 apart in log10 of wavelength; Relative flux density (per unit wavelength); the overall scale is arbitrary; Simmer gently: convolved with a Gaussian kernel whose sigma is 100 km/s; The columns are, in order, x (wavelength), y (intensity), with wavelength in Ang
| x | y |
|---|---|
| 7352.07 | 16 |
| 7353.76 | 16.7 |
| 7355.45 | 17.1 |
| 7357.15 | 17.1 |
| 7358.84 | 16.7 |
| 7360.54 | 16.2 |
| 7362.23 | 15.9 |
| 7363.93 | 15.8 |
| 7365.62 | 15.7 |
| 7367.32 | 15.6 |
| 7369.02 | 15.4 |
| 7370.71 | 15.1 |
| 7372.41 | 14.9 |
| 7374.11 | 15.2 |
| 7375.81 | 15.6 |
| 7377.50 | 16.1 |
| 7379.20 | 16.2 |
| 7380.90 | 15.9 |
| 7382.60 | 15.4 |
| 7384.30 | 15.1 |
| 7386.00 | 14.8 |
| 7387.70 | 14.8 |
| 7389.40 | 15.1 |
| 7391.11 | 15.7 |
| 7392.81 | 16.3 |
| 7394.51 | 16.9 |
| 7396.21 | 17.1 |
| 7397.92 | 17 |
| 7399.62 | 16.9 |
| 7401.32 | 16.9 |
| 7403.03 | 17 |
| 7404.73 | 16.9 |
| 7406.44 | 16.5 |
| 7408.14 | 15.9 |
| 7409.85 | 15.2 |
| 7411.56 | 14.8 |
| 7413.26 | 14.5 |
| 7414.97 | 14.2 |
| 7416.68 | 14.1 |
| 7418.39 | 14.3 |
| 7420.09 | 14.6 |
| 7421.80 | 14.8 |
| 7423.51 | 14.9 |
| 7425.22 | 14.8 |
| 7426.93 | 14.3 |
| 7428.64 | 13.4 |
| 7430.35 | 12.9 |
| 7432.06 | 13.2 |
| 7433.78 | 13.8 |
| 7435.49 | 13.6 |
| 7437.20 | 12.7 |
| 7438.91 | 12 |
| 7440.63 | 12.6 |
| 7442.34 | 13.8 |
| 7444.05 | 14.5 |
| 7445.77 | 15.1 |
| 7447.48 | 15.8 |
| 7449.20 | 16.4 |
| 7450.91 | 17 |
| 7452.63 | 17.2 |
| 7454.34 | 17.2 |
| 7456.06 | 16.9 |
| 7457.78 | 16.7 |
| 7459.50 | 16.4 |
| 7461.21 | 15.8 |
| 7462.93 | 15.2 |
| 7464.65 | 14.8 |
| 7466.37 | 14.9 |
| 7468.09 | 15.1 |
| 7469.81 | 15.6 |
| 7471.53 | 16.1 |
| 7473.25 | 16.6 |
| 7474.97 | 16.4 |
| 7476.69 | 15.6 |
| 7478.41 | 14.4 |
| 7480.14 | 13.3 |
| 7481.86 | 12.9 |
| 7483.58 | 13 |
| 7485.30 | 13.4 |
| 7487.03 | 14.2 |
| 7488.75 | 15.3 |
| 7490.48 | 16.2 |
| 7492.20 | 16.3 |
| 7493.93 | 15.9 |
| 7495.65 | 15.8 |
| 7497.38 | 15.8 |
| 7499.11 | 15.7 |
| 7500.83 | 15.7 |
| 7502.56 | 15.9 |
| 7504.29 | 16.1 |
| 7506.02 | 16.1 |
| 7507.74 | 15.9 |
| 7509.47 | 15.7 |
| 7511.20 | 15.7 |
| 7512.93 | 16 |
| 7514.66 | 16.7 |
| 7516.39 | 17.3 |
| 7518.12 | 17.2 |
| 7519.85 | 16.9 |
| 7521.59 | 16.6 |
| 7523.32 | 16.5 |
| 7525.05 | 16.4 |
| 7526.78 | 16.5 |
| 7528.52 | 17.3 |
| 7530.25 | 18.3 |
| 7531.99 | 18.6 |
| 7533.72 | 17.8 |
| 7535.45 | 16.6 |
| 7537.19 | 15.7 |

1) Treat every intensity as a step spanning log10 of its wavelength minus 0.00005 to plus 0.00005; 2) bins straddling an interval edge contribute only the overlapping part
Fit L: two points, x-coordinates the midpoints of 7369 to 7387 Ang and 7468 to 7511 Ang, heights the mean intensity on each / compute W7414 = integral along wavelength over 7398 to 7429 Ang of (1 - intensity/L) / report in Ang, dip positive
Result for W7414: 0.2 Ang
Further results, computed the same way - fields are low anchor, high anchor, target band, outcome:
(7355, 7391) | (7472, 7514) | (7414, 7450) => 3.32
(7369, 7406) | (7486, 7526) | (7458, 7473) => 0.42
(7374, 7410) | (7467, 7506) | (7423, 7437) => 1.74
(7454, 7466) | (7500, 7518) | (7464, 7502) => 2.24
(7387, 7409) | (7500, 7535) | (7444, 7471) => 0.93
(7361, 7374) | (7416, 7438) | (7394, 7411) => -2.33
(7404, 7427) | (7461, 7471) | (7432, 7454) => 0.83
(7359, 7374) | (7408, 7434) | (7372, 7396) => -0.69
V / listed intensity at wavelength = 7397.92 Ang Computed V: 17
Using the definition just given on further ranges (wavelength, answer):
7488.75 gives 15.3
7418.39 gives 14.3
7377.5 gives 16.1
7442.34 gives 13.8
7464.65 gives 14.8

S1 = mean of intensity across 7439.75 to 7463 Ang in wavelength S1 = 15.8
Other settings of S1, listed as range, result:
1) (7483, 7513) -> 15.5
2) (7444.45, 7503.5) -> 15.5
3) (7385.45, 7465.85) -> 15.2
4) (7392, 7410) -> 16.7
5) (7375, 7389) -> 15.5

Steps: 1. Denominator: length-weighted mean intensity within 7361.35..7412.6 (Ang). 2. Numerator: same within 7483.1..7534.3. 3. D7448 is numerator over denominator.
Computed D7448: 1.0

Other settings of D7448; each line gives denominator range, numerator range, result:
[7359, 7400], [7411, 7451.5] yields 0.90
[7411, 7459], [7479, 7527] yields 1.07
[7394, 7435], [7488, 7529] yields 1.07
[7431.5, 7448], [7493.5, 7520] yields 1.18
